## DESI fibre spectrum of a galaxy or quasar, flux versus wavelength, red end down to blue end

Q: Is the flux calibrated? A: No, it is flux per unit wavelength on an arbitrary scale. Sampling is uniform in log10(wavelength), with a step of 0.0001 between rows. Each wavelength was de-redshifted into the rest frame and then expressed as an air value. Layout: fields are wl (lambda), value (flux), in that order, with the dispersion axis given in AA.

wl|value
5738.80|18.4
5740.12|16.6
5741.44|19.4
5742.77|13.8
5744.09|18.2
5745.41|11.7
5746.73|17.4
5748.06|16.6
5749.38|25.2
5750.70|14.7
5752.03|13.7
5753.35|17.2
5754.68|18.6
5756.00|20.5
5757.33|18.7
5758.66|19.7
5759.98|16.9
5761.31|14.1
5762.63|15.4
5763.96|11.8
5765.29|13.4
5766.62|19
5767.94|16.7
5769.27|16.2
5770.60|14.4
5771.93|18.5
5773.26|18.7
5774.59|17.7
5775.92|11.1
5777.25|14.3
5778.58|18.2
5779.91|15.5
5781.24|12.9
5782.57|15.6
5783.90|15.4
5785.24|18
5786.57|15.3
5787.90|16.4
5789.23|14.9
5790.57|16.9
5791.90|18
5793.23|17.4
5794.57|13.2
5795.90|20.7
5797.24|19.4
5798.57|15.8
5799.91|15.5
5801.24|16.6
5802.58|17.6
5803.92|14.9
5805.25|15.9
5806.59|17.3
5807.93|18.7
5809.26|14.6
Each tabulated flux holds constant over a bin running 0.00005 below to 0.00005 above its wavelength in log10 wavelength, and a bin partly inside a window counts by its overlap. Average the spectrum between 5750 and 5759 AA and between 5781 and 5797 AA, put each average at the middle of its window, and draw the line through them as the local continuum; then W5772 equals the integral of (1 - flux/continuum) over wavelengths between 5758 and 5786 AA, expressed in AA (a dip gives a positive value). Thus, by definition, 1.8 AA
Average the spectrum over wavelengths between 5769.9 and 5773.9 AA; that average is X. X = 17.2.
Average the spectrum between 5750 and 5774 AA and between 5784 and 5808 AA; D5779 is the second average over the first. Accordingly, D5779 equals 1.01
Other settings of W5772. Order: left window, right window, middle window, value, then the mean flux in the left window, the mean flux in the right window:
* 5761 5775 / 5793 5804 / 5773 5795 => 0.83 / 16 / 16.9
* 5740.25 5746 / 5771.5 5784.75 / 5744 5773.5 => -1.76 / 15.9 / 15.8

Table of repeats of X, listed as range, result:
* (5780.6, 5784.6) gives 14.6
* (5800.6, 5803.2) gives 17.1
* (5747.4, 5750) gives 20.9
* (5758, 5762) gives 16.9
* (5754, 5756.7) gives 19.5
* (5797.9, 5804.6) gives 16.1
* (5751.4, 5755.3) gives 16.5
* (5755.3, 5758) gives 19.6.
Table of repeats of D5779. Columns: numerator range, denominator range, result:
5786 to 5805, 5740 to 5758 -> 0.96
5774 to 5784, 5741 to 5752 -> 0.89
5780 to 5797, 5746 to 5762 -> 0.92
